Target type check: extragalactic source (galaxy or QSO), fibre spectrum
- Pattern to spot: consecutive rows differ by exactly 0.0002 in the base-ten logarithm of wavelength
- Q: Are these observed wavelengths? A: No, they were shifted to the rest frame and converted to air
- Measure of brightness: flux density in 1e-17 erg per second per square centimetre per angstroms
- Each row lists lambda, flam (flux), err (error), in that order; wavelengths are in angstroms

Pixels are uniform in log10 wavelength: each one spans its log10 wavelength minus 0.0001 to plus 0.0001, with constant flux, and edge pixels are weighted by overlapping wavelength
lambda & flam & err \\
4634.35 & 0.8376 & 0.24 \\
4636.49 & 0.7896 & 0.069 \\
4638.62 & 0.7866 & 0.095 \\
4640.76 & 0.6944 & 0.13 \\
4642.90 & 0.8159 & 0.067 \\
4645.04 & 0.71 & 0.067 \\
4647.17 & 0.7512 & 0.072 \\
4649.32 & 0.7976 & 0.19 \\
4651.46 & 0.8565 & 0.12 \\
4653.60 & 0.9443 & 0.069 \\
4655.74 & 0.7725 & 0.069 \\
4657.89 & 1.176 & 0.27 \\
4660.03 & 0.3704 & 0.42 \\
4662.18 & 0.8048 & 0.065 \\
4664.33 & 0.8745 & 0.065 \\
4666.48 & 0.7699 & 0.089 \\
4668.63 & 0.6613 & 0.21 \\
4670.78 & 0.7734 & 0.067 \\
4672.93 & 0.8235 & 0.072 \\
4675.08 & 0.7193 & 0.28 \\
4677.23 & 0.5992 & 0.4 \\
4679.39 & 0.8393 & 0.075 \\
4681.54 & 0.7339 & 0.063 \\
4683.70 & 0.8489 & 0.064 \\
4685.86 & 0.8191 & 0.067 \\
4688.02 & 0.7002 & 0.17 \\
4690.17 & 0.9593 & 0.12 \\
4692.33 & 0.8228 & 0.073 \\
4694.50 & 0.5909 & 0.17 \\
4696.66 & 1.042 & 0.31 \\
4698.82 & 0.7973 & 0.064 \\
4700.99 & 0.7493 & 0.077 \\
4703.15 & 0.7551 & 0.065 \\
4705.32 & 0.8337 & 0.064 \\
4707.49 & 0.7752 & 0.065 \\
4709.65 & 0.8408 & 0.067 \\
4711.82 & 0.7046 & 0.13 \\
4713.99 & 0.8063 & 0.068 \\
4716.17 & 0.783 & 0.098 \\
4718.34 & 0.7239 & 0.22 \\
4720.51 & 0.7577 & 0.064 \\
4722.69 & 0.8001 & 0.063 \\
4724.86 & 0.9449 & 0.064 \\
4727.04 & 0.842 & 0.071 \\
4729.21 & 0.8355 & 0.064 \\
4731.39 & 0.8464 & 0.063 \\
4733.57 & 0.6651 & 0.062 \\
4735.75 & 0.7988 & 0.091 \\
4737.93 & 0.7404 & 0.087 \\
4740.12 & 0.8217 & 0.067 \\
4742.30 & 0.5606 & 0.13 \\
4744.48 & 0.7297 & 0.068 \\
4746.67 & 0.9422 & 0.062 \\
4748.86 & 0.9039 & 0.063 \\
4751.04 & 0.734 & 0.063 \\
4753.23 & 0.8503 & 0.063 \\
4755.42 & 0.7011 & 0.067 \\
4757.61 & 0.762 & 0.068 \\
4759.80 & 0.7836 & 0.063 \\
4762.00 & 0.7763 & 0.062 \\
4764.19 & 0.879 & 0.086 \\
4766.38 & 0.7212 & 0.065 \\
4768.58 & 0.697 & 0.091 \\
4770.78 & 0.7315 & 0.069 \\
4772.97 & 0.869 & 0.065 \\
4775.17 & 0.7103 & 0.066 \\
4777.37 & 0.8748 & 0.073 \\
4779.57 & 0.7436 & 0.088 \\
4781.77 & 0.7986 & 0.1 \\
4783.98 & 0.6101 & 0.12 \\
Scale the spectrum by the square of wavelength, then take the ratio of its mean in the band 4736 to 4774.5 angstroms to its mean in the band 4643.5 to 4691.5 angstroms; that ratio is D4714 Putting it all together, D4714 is 1.0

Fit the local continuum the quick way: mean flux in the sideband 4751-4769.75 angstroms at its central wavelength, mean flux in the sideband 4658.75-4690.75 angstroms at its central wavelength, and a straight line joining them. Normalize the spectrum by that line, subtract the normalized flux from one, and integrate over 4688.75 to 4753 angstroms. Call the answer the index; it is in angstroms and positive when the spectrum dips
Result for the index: -3.0 angstroms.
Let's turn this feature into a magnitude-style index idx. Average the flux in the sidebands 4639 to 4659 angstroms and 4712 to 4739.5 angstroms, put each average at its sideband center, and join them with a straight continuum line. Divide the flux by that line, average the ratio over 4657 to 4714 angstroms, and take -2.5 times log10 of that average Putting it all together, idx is 0.04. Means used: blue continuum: 0.833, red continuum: 0.793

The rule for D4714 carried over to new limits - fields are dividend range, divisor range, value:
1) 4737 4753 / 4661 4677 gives 1.06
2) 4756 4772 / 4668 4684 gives 1.06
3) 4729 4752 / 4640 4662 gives 1.02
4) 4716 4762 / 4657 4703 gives 1.03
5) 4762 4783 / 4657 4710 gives 1.03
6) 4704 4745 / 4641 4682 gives 1.03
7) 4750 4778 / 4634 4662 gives 1.03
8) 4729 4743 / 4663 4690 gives 1.00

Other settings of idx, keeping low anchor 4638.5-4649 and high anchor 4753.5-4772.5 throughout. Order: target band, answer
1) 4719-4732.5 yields -0.101 mag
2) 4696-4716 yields -0.066 mag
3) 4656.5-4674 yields -0.039 mag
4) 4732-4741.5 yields 0.010 mag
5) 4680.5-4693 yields -0.080 mag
